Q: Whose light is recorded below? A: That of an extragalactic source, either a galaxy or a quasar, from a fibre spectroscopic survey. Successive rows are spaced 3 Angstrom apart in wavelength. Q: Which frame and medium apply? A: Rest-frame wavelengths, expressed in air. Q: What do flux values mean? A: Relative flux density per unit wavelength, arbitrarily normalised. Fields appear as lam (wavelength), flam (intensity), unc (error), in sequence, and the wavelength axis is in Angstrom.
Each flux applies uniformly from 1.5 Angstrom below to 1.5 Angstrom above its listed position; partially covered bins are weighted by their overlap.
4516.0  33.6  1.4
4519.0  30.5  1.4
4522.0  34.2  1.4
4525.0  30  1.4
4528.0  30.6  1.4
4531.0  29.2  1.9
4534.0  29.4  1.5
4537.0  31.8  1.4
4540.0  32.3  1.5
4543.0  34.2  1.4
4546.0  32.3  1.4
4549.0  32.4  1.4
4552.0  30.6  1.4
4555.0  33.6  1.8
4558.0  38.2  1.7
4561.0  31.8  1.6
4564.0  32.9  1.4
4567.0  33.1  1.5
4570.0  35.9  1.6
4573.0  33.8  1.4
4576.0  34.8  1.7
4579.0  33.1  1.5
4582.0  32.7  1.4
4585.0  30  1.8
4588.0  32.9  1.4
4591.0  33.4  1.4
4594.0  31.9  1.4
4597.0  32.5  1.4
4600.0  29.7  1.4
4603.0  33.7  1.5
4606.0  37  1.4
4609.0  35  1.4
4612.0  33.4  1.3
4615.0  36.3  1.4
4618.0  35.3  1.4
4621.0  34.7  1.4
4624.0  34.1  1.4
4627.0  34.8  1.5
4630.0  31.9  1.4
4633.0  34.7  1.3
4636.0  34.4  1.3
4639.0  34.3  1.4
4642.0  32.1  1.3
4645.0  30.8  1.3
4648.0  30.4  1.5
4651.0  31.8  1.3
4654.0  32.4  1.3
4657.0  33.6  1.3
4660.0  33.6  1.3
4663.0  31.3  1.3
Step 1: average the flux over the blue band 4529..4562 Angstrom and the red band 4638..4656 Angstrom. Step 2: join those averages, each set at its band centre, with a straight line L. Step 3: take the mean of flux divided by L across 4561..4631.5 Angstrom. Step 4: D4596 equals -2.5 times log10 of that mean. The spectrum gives -0.05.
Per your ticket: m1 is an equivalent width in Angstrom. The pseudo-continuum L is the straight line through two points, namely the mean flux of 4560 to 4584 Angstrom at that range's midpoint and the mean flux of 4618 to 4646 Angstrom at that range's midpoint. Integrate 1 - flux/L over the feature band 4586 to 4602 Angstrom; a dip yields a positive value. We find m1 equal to 0.7 Angstrom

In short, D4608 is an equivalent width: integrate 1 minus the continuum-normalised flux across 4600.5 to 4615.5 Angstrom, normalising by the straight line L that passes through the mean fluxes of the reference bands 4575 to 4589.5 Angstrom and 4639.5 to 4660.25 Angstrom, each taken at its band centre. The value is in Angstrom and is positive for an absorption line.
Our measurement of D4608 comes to -1.0 Angstrom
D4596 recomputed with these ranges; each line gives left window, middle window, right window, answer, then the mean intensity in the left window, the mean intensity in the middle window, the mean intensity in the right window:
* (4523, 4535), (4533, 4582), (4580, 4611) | -0.06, 30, 33.2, 32.9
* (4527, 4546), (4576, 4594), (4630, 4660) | -0.02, 31.3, 32.6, 32.7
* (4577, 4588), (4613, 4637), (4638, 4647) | -0.08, 32.2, 34.5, 32.2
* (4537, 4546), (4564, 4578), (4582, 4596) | -0.06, 32.8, 34.2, 32.1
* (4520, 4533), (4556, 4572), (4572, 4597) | -0.07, 30.9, 34.3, 32.8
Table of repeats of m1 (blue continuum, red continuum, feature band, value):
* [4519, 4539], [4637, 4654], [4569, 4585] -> -1.2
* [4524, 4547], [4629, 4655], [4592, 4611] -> -0.7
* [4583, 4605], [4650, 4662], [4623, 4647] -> -0.5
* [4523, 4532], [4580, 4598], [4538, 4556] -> -1.0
